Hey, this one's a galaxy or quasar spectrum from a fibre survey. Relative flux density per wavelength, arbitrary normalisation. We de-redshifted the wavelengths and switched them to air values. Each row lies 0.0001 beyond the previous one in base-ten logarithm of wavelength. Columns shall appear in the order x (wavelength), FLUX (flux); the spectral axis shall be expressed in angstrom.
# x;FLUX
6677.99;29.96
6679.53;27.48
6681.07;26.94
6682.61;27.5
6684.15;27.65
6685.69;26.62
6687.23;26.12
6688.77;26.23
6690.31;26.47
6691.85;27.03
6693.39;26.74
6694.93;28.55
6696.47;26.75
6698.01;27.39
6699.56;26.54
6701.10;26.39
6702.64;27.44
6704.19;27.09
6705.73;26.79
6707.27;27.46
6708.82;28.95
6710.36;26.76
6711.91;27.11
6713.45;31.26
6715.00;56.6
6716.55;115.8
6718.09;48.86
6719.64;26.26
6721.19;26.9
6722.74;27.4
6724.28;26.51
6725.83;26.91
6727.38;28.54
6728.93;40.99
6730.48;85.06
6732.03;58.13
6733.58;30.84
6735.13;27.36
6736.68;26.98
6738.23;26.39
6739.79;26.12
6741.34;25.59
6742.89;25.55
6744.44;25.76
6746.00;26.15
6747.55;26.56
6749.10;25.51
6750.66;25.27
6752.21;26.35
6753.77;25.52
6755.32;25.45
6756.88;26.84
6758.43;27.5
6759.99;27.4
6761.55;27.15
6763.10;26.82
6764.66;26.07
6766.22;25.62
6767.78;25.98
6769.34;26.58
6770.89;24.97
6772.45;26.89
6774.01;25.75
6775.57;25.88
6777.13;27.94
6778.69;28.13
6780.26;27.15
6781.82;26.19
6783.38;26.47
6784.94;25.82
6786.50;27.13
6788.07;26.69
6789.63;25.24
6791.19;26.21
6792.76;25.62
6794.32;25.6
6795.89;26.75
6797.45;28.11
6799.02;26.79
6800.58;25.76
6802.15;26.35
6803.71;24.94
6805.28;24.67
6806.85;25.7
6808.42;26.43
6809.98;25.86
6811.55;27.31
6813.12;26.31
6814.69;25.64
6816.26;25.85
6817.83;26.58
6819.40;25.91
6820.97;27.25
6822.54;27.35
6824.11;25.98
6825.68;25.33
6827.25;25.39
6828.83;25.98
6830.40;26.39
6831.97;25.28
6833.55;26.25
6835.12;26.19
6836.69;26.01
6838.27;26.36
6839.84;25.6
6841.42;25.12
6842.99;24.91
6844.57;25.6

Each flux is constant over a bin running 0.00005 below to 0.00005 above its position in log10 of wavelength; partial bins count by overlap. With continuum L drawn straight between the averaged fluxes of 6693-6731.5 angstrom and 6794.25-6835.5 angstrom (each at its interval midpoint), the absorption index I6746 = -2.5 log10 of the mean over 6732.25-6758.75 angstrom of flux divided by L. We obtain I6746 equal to 0.21 mag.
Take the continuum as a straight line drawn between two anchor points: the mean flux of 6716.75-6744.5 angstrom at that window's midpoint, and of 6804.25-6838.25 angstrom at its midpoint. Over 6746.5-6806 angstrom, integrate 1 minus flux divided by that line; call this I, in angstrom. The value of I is 8.7 angstrom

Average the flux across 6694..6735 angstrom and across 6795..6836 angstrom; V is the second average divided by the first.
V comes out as 0.71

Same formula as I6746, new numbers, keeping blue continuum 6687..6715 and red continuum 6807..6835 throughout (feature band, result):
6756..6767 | 0.02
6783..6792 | 0.02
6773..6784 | 0.00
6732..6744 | -0.06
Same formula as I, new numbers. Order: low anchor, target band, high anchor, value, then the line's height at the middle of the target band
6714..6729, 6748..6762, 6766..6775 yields 2.1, 31.2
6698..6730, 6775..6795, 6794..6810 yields 1.0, 27.9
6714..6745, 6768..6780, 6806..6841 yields 2.3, 33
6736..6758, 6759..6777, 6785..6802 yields -0.1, 26.2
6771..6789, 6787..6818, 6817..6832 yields 0.3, 26.4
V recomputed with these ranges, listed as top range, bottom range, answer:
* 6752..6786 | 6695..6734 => 0.71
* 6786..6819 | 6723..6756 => 0.83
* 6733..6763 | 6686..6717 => 0.82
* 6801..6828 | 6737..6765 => 0.99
